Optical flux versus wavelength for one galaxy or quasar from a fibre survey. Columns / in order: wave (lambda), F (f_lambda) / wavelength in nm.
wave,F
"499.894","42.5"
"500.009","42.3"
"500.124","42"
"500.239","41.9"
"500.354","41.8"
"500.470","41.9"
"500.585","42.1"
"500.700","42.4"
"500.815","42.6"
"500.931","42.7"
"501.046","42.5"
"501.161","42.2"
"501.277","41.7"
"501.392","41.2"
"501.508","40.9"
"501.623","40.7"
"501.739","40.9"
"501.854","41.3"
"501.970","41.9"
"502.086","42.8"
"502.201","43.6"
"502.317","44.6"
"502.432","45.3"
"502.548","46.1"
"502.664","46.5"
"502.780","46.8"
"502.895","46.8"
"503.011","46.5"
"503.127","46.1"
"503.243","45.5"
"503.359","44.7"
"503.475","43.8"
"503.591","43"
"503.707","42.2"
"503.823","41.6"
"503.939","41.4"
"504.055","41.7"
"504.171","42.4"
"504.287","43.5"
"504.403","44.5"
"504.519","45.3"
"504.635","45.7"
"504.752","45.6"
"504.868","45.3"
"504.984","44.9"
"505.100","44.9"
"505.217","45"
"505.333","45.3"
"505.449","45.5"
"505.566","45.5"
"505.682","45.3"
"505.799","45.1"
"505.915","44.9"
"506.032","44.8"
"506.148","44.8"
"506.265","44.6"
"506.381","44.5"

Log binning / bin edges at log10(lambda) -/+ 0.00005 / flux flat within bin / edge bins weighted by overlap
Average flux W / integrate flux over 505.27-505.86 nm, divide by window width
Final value 45.4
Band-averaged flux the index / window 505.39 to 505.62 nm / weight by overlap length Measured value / 45.5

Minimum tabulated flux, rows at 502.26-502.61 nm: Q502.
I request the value 44.6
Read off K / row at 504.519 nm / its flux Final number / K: 45.3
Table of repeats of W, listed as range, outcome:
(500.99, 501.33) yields 42.1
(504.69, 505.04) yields 45.2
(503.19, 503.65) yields 44.2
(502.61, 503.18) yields 46.6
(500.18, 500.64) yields 41.9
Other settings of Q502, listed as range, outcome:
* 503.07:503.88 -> 41.6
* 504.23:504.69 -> 43.5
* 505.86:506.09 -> 44.8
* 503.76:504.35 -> 41.4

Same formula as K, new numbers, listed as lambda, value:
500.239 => 41.9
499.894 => 42.5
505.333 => 45.3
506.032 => 44.8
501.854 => 41.3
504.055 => 41.7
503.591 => 43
